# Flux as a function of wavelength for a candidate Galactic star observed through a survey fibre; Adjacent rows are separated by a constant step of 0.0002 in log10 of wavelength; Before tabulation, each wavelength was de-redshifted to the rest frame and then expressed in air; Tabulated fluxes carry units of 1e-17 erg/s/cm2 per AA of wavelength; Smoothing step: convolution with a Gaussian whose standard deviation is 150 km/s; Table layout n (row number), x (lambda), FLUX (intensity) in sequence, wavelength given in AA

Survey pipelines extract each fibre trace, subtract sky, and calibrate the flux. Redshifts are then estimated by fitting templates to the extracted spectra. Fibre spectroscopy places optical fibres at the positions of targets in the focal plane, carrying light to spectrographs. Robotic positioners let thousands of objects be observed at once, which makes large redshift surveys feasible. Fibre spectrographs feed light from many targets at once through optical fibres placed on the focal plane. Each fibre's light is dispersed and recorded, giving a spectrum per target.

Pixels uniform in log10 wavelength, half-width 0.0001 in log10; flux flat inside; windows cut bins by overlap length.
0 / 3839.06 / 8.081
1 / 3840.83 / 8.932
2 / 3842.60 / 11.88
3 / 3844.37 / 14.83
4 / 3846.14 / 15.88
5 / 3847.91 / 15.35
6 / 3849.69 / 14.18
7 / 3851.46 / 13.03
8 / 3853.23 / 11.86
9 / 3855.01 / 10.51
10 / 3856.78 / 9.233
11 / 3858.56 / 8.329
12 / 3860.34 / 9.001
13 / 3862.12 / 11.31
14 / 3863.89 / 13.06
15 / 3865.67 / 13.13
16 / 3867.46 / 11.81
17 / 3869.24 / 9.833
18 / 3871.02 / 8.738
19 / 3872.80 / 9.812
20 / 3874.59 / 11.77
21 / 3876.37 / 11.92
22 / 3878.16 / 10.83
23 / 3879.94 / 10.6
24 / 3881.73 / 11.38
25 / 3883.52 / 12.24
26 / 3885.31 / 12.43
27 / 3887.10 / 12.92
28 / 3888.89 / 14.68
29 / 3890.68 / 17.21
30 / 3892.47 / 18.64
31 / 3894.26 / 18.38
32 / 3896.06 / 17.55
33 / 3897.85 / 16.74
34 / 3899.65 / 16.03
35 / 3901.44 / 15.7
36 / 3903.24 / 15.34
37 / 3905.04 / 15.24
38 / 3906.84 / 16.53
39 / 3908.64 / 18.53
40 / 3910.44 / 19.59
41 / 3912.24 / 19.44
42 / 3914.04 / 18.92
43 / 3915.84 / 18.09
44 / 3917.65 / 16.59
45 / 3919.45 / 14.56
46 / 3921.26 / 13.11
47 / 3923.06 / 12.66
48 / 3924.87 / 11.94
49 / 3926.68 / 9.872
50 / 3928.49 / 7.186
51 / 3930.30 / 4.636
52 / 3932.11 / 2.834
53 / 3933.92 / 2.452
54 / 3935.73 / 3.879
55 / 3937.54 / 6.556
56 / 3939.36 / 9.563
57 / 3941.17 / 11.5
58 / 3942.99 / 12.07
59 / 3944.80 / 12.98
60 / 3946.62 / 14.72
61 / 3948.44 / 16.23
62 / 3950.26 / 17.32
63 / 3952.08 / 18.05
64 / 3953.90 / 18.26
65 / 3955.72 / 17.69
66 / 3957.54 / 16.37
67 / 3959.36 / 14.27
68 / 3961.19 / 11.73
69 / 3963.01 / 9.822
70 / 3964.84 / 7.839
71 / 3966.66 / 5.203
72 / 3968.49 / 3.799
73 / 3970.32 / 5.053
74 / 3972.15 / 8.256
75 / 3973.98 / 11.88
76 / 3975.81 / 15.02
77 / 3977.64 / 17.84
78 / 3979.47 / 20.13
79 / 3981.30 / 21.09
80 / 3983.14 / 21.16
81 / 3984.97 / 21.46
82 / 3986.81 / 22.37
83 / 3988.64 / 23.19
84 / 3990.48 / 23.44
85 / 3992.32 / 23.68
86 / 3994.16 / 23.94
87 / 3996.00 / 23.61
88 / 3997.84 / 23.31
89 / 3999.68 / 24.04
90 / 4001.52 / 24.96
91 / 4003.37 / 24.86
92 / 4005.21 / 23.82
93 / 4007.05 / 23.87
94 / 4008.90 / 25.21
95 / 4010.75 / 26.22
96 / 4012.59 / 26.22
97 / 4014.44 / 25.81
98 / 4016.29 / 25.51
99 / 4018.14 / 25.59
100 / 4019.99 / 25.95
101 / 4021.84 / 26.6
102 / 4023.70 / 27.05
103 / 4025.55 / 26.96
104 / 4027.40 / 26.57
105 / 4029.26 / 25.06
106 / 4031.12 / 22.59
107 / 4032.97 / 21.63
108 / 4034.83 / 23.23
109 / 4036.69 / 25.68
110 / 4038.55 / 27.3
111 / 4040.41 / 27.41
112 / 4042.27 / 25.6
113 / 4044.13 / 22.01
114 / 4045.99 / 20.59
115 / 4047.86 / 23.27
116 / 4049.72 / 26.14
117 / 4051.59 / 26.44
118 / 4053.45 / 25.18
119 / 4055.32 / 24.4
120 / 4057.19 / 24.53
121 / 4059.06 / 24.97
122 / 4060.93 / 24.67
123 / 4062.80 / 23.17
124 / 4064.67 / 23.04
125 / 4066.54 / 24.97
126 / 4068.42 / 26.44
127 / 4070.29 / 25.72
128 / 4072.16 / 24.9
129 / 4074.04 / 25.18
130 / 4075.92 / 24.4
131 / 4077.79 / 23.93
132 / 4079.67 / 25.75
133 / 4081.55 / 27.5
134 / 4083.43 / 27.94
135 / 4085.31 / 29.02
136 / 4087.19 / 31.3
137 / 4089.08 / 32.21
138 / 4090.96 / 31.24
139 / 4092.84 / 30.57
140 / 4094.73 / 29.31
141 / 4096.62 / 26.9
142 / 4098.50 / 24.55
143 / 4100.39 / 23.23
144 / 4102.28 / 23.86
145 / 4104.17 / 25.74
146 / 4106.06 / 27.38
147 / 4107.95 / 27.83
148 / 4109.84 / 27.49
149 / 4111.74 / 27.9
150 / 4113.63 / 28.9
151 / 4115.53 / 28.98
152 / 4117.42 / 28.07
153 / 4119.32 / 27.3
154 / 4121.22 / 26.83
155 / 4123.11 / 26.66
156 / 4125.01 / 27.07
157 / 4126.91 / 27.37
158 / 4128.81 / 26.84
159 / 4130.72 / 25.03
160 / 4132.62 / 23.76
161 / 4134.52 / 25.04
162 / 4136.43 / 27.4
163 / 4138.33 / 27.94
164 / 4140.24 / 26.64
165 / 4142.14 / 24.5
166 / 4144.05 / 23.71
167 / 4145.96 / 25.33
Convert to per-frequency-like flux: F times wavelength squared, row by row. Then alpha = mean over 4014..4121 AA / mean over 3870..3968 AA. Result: 2.15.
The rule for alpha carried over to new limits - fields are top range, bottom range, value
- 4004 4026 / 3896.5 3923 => 1.63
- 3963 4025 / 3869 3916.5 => 1.45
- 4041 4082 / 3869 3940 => 2.07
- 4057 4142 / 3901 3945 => 2.37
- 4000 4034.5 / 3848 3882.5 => 2.44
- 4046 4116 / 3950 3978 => 2.30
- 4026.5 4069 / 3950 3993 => 1.64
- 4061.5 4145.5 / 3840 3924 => 2.15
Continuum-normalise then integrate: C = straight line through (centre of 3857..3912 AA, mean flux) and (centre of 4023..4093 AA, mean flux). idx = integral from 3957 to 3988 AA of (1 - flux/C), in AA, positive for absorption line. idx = 9.6 AA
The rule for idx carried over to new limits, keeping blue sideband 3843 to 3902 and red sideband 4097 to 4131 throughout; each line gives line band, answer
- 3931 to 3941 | 6.7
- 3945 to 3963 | 2.0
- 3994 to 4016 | -4.5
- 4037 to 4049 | -0.9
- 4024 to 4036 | -1.4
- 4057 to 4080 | -0.5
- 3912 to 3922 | -0.8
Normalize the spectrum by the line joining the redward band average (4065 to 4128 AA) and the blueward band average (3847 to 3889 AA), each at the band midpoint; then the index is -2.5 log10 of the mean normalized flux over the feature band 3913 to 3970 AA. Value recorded 0.378 mag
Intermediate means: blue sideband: 11.5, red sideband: 27.1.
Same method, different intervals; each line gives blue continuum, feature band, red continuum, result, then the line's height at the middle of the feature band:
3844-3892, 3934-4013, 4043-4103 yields 0.16 mag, 19.2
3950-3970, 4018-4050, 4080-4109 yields -0.20 mag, 20.9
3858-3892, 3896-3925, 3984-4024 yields -0.08 mag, 15.3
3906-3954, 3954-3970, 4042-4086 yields 0.37 mag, 15.7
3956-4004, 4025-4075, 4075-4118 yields -0.06 mag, 23.4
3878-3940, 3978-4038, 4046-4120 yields -0.17 mag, 20.8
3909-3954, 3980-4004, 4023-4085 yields -0.23 mag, 18.7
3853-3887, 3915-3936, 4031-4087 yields 0.43 mag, 15.1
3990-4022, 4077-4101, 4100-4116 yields -0.06 mag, 26.5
